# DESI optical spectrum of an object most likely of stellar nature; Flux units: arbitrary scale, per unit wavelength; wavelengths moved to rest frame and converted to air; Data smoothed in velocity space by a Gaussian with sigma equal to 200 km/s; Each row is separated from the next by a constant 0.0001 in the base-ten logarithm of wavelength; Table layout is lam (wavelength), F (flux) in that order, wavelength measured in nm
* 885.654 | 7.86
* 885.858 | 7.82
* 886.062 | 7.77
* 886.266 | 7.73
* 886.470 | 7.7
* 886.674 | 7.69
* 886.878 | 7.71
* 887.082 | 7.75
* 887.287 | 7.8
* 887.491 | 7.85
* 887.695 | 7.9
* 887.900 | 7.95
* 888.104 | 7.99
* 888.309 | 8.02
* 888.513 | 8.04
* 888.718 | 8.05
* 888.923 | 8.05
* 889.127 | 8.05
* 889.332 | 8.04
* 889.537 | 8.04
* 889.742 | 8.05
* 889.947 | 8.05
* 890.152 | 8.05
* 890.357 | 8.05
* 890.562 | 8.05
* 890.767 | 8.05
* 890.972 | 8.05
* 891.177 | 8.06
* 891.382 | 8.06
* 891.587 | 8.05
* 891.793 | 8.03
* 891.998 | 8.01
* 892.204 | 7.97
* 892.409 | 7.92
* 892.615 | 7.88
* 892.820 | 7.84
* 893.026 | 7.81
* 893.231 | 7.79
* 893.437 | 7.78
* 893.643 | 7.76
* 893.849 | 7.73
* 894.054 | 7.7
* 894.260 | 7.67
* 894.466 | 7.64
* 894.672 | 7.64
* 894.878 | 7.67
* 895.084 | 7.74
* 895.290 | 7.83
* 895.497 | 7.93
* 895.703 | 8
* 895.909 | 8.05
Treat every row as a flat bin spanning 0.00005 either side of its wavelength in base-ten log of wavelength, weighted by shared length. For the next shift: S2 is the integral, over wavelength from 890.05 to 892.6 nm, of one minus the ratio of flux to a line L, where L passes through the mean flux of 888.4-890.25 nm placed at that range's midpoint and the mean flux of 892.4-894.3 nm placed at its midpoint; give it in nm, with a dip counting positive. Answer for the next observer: -0.035 nm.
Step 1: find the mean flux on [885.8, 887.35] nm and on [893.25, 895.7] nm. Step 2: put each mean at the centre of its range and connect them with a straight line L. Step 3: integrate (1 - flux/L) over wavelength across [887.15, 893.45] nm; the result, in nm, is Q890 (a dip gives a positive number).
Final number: -0.19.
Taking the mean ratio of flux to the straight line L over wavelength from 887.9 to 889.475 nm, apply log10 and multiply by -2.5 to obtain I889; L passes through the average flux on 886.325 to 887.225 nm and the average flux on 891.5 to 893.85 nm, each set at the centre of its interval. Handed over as -0.036 mag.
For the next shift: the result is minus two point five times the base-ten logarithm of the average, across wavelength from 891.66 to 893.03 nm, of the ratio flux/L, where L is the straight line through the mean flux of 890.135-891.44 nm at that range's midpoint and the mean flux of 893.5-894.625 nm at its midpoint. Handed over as -0.01 mag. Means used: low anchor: 8.06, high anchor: 7.7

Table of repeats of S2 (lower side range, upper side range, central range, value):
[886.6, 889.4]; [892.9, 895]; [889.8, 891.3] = -0.04 nm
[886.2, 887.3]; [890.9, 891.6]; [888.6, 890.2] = -0.02 nm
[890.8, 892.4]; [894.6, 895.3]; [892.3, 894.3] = 0.02 nm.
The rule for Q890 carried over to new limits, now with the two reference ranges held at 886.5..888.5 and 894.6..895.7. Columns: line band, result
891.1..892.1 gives -0.029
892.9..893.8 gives 0.002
